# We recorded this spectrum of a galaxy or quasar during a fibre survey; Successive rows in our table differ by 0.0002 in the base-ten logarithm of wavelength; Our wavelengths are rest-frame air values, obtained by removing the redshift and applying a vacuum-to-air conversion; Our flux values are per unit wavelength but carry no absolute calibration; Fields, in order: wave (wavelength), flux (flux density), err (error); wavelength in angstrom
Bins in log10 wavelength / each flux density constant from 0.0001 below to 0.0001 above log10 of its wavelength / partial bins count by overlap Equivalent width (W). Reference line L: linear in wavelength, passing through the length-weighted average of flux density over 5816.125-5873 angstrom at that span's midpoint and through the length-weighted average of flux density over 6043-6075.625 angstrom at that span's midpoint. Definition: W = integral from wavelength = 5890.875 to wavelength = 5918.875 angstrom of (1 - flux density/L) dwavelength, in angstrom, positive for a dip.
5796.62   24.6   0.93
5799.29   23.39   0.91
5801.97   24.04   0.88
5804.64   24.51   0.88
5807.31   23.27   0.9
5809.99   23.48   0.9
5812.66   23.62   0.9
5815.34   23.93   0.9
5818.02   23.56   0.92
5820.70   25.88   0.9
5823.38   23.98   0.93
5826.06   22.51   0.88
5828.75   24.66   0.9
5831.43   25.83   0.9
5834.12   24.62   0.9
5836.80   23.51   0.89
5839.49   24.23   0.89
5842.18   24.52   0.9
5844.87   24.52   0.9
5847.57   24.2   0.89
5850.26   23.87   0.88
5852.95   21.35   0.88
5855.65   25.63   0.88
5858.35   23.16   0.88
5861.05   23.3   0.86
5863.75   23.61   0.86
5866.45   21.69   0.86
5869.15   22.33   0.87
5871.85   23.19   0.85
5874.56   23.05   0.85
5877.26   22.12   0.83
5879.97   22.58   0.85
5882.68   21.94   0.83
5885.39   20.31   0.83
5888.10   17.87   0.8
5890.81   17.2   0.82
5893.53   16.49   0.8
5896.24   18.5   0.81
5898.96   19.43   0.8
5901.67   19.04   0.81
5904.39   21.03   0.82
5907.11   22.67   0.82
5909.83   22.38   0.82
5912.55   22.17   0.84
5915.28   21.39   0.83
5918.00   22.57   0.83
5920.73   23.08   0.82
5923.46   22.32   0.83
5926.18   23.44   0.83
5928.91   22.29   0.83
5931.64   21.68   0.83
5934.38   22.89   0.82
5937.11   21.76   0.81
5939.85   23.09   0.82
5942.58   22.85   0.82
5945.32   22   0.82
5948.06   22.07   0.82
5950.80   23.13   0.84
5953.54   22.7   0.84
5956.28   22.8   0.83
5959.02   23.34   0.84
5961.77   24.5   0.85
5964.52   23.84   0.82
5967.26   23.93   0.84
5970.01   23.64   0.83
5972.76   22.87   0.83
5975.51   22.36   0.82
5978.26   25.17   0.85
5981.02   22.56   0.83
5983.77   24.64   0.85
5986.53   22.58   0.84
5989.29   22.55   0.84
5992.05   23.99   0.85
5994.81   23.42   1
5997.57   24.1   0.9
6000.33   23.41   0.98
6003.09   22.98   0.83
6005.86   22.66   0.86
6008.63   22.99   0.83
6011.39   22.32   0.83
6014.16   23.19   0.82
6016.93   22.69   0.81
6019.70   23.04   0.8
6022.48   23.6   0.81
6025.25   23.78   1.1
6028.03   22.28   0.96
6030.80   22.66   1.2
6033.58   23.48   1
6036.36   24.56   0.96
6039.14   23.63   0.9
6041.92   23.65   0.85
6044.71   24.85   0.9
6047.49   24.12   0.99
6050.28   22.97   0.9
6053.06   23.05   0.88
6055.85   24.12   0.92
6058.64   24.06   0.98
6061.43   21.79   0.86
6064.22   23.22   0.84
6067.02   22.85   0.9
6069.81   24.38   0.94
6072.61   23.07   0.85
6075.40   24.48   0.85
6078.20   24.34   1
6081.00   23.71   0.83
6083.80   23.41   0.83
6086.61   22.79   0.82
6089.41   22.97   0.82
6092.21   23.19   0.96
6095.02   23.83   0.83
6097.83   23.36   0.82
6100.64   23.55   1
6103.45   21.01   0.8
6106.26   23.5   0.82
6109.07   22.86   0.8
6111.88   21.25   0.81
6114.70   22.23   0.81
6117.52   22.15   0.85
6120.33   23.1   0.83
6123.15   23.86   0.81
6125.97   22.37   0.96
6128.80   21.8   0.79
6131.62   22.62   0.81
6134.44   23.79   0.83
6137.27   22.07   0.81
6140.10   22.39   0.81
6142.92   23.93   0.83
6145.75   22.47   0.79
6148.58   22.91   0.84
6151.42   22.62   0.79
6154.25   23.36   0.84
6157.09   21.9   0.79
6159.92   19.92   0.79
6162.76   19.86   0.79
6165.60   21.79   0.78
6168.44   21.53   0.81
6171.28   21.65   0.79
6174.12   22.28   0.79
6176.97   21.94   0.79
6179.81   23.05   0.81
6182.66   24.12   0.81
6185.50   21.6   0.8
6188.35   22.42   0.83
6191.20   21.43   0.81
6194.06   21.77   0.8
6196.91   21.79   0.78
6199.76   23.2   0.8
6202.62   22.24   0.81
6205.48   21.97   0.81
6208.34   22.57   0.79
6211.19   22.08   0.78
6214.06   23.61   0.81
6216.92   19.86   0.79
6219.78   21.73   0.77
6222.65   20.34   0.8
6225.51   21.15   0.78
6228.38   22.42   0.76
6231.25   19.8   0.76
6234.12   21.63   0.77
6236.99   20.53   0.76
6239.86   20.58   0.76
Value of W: 4.0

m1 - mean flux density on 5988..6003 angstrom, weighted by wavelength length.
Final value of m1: 23.5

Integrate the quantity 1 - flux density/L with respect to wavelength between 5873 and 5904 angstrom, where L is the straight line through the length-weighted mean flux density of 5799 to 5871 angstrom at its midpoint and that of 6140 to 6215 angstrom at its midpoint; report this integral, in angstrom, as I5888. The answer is 4.8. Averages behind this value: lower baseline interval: 23.8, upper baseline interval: 22.2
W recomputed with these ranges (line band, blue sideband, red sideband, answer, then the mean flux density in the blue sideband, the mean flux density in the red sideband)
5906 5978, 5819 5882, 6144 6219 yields 1.28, 23.6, 22.1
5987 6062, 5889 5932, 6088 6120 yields -4.58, 20.9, 22.7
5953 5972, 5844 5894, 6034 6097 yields -0.62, 22.1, 23.6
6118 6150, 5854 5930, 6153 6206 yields -1.32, 21.6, 22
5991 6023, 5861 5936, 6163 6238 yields -2.39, 21.4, 21.8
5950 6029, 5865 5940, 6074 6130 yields -4.37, 21.4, 23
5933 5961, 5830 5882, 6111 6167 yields 0.53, 23.5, 22.3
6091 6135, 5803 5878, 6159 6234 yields -1.02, 23.7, 21.8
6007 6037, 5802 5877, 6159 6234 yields -0.47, 23.8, 21.8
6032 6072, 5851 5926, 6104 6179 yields -2.85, 21.5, 22.3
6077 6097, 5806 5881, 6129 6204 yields -0.76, 23.7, 22.2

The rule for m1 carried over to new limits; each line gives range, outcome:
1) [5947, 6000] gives 23.4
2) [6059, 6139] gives 23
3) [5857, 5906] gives 20.9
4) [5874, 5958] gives 21.5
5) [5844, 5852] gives 24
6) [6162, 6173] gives 21.3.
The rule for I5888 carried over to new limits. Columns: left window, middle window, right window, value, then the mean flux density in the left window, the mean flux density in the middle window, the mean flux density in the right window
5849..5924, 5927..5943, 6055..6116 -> -0.3 angstrom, 21.6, 22.4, 23.2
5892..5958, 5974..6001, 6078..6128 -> -1.6 angstrom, 21.7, 23.5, 22.9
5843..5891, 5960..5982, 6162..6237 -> -1.3 angstrom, 22.5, 23.6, 21.8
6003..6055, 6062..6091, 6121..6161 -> -0.6 angstrom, 23.3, 23.5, 22.6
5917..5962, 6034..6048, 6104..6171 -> -1.0 angstrom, 22.7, 24.1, 22.3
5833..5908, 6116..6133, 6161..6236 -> -0.6 angstrom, 22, 22.6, 21.8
